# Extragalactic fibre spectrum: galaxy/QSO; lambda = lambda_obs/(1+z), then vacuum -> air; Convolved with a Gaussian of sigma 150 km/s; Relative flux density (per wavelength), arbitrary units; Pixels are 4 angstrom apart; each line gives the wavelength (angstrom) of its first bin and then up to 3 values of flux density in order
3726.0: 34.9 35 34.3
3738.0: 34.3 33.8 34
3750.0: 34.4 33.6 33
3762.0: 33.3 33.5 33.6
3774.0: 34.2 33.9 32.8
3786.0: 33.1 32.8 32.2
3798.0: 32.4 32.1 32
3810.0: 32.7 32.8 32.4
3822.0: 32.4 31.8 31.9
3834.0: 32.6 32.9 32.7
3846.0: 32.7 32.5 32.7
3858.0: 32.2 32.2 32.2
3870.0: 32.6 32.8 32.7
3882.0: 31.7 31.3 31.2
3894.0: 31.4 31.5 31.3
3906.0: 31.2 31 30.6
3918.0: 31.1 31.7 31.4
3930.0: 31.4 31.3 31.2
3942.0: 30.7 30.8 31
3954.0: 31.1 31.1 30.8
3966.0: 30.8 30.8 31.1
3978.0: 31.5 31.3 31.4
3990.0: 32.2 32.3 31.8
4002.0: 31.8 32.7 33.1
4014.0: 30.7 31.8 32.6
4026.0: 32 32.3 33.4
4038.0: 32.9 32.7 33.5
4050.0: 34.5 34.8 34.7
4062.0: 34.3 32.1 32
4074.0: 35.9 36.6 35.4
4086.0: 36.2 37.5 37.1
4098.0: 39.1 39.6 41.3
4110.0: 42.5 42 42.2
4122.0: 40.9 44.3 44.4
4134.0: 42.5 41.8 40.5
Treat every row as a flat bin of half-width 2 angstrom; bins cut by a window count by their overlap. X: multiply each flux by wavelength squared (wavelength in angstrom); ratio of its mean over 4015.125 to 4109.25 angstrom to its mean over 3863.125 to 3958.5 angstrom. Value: 1.20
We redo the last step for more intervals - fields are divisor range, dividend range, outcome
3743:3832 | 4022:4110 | 1.23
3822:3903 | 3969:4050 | 1.08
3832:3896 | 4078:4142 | 1.41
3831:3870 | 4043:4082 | 1.17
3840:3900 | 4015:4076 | 1.13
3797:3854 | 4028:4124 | 1.28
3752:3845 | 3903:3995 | 1.03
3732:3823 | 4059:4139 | 1.38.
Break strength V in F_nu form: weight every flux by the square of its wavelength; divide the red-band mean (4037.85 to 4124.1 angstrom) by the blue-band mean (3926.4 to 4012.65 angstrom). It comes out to 1.24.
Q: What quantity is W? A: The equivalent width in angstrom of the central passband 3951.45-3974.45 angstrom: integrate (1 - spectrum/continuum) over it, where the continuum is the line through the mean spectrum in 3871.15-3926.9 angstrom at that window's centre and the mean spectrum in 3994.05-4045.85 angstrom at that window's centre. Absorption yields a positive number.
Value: 0.7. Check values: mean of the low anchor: 31.5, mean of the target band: 30.9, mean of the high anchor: 32.4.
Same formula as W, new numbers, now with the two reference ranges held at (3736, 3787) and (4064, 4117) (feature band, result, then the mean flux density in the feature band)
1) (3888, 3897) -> 1.0 angstrom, 31.3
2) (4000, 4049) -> 5.7 angstrom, 32.5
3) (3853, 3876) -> 1.6 angstrom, 32.4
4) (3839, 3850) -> 0.6 angstrom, 32.7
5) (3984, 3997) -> 1.6 angstrom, 32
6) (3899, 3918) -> 2.3 angstrom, 31.1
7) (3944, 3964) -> 2.8 angstrom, 31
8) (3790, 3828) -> 2.1 angstrom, 32.3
